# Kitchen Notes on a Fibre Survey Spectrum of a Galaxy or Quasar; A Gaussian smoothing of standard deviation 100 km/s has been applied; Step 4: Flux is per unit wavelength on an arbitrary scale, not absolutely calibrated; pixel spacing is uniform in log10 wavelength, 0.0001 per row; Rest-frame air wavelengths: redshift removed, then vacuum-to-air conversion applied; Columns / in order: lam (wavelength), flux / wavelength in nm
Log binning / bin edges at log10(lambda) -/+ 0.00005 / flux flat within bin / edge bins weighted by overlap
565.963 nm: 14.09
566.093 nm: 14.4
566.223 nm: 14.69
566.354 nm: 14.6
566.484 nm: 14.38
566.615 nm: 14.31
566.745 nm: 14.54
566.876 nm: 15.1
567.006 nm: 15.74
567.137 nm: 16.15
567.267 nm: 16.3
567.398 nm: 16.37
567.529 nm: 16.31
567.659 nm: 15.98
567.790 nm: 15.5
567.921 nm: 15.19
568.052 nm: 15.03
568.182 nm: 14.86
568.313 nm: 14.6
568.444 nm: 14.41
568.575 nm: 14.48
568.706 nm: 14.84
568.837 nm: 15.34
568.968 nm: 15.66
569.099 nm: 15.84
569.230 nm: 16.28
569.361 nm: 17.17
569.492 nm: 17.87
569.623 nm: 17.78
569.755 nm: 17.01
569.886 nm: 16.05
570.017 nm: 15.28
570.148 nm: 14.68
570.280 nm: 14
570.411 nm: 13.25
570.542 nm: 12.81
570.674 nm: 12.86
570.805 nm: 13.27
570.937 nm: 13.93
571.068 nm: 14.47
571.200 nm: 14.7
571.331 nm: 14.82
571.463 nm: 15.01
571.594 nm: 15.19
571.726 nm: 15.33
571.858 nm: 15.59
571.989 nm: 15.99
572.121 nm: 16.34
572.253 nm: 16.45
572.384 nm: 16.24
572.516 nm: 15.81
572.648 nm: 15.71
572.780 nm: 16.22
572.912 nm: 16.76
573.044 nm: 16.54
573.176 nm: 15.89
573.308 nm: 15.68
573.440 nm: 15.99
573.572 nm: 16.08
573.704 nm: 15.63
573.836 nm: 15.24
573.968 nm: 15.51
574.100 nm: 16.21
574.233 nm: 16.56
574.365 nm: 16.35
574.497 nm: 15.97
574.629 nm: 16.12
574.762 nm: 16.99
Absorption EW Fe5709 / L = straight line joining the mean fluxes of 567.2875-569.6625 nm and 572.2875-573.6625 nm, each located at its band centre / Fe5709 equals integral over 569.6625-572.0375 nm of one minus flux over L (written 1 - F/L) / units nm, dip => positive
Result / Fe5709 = 0.18 nm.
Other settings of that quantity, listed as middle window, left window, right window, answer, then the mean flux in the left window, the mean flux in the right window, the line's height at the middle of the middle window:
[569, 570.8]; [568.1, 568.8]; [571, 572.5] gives -0.04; 14.7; 15.5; 15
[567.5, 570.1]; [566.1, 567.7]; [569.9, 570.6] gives -0.19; 15.3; 14.2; 14.7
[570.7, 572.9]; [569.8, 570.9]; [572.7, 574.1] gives -0.05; 14.1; 16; 15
